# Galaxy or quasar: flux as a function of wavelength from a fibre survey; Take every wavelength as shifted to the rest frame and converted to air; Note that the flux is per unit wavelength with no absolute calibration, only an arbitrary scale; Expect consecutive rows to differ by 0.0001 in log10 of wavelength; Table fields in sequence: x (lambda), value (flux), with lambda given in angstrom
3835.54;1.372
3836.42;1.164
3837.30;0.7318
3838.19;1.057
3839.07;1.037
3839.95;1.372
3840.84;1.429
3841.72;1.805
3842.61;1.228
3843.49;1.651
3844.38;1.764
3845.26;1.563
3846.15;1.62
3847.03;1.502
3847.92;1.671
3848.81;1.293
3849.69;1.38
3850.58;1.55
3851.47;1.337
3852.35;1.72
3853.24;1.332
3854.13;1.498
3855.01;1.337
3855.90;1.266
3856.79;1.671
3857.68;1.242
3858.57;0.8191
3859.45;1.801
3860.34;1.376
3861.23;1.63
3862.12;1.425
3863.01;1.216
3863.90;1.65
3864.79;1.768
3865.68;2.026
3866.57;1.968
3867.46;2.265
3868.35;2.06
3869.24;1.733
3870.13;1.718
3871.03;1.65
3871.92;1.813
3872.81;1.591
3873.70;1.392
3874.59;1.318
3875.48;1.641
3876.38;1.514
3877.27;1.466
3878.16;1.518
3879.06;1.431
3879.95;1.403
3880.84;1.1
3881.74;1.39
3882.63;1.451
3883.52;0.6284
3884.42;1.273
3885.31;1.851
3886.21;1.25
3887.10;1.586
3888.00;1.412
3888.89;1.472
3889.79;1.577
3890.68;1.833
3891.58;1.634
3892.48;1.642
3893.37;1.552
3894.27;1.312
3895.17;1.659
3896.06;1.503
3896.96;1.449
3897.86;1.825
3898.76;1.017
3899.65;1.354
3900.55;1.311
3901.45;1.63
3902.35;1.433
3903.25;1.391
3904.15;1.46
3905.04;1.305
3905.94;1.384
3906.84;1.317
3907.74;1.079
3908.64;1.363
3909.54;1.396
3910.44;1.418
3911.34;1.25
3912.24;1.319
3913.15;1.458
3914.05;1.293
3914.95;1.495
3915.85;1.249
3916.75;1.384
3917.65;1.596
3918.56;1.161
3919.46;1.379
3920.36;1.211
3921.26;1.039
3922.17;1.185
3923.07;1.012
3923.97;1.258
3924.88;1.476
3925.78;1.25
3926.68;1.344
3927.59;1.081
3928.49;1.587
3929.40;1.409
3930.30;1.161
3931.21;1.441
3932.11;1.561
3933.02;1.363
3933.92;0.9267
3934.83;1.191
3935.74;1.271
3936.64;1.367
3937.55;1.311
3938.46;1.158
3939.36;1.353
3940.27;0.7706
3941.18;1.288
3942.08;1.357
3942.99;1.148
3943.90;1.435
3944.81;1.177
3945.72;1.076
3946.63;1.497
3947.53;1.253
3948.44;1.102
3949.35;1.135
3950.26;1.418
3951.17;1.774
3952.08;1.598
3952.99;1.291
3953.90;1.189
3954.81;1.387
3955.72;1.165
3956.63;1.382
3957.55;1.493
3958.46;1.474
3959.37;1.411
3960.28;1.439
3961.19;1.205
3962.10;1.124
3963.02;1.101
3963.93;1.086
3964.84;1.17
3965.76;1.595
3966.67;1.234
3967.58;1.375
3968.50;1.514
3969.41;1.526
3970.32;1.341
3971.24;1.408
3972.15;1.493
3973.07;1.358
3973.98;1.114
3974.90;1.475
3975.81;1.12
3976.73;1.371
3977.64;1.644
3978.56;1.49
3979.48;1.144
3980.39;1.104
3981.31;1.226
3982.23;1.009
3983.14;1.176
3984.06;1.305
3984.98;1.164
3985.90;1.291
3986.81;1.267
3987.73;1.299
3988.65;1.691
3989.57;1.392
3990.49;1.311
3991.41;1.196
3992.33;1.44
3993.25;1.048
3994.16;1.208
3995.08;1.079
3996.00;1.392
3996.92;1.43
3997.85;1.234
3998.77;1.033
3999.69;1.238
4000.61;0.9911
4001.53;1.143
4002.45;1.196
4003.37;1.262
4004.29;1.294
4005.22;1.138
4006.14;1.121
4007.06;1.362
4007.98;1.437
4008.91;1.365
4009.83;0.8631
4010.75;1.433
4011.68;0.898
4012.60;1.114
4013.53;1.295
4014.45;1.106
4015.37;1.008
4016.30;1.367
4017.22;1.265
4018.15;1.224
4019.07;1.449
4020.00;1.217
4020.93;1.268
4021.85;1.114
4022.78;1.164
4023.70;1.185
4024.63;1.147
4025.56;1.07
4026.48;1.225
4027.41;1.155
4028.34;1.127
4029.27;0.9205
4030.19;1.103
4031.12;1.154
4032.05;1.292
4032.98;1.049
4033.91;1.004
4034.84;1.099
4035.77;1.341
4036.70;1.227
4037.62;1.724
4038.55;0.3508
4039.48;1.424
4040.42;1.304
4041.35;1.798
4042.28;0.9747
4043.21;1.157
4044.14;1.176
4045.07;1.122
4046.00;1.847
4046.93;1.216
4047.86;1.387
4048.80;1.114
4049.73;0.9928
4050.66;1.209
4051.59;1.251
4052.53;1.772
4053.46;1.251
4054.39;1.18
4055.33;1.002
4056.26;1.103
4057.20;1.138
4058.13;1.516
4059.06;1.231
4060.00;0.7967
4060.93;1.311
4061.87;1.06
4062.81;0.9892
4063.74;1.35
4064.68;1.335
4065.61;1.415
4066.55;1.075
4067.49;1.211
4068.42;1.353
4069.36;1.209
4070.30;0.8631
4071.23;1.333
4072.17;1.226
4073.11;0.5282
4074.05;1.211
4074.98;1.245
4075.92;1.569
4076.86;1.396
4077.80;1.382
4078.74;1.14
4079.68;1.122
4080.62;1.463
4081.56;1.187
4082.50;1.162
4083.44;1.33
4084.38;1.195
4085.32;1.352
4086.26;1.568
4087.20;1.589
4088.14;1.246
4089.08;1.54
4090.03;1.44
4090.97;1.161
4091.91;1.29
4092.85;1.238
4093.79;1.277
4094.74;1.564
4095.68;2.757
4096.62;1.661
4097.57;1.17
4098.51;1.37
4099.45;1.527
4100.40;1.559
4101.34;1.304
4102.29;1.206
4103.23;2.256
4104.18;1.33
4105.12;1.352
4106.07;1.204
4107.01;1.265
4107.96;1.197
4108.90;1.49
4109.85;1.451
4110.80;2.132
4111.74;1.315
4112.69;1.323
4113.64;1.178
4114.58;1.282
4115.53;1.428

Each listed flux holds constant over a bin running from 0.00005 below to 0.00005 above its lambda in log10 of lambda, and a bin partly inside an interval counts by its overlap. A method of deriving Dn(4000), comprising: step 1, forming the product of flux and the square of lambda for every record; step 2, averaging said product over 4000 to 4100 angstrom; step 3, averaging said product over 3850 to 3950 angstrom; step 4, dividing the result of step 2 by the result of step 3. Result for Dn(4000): 1.0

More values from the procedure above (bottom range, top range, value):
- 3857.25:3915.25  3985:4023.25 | 0.88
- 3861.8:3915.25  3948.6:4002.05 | 0.91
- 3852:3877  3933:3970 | 0.85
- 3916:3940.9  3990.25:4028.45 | 0.99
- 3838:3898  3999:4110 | 0.92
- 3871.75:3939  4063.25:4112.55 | 1.09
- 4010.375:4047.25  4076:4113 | 1.22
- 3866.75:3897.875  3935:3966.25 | 0.87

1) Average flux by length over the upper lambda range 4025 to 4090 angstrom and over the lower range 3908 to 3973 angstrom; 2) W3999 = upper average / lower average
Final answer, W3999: 0.9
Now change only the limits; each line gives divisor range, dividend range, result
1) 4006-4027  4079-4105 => 1.19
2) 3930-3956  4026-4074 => 0.93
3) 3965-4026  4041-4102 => 1.03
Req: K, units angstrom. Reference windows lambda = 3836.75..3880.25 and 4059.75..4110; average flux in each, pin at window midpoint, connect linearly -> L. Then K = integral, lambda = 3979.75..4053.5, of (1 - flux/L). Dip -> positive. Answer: 8.76 angstrom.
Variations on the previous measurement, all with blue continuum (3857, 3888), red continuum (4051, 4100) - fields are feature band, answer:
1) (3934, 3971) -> 3.5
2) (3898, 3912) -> 1.3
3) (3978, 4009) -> 3.2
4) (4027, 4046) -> 2.2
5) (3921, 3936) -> 2.0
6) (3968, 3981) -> 0.5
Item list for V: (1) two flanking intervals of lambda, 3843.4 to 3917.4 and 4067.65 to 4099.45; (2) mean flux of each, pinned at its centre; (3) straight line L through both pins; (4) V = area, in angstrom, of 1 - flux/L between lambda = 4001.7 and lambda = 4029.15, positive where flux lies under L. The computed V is 3.8 angstrom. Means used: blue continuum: 1.48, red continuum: 1.34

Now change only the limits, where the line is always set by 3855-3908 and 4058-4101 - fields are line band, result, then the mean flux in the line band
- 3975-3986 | 1.2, 1.26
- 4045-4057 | 0.7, 1.27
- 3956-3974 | 1.0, 1.35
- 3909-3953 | 4.6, 1.3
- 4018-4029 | 1.4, 1.19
